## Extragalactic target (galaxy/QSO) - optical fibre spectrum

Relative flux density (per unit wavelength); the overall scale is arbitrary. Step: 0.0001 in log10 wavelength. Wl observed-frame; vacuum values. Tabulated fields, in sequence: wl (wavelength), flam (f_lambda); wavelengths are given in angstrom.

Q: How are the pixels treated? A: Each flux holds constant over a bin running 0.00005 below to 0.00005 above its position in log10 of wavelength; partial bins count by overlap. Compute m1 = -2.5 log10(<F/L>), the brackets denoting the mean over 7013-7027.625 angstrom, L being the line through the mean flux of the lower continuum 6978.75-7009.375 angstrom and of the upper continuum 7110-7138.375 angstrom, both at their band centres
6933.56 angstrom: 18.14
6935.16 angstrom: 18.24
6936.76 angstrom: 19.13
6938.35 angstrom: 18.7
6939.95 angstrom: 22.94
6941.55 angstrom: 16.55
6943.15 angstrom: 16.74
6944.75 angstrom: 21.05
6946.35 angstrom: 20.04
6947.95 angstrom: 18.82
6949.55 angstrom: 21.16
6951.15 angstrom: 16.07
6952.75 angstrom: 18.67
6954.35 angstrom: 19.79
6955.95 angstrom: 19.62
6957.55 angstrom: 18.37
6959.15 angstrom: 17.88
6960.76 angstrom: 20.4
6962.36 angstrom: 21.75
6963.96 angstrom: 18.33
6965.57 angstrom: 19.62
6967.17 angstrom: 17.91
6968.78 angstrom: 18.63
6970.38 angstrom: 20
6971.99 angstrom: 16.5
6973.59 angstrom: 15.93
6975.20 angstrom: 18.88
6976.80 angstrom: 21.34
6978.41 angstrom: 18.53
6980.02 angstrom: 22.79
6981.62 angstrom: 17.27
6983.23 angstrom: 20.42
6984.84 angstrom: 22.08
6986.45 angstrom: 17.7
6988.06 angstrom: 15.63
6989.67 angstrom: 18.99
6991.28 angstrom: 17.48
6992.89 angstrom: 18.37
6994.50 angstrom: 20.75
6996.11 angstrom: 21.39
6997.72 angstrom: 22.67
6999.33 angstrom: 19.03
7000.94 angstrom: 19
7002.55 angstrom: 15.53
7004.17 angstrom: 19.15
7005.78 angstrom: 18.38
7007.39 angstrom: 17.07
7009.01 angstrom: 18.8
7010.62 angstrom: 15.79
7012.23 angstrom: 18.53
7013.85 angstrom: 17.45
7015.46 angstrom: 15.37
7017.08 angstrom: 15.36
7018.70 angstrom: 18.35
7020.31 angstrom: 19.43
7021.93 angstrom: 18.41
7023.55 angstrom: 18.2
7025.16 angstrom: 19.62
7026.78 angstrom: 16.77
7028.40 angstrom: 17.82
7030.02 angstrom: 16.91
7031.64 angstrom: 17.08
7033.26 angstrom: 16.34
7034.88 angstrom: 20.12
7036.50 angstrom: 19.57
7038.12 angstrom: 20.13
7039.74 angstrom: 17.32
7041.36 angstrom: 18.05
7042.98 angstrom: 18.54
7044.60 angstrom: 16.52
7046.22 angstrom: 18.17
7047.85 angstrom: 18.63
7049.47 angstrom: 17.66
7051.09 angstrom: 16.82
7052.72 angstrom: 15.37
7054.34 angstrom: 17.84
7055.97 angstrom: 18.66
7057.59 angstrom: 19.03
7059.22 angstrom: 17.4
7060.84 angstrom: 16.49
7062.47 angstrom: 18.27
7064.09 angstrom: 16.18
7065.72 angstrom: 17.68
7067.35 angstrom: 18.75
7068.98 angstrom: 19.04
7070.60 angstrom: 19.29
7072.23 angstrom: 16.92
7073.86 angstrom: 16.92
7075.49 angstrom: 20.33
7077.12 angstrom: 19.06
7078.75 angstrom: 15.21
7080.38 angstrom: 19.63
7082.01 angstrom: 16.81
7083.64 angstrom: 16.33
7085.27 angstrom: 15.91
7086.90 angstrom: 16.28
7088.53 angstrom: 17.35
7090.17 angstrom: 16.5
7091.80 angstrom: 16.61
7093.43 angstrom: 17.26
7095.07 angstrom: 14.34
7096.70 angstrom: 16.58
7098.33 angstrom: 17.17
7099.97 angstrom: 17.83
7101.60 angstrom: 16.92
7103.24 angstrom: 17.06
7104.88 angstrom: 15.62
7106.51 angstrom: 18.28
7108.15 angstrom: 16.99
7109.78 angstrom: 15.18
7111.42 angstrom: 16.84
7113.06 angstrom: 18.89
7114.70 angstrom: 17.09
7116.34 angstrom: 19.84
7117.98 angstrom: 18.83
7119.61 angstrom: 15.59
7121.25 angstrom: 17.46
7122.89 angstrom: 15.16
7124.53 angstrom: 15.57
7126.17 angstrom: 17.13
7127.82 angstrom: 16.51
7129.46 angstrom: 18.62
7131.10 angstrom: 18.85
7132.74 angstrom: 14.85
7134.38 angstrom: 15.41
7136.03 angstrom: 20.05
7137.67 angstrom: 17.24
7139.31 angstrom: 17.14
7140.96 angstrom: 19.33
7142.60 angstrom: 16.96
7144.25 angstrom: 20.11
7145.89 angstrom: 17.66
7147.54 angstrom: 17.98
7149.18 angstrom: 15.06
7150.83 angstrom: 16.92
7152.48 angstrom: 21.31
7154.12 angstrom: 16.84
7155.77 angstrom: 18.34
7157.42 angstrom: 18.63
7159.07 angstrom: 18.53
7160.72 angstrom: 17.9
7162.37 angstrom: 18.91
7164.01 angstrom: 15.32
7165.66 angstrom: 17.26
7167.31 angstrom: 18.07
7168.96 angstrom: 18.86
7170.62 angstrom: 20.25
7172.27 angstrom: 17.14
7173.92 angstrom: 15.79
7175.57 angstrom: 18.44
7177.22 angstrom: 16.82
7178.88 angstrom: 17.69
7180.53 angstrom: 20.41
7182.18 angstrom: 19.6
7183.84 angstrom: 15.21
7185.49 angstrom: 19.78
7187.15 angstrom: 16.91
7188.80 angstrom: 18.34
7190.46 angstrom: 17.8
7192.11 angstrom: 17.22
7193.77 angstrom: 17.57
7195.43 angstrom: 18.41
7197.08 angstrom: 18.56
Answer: 0.06 mag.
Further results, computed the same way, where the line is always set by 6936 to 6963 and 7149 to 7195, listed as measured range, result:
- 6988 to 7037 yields 0.040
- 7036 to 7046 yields 0.023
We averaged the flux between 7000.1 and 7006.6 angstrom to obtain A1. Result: 18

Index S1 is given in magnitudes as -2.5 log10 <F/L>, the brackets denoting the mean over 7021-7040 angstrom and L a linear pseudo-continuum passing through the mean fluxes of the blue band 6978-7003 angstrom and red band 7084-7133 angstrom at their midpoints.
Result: 0.016 mag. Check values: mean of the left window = 19.3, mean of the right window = 16.9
